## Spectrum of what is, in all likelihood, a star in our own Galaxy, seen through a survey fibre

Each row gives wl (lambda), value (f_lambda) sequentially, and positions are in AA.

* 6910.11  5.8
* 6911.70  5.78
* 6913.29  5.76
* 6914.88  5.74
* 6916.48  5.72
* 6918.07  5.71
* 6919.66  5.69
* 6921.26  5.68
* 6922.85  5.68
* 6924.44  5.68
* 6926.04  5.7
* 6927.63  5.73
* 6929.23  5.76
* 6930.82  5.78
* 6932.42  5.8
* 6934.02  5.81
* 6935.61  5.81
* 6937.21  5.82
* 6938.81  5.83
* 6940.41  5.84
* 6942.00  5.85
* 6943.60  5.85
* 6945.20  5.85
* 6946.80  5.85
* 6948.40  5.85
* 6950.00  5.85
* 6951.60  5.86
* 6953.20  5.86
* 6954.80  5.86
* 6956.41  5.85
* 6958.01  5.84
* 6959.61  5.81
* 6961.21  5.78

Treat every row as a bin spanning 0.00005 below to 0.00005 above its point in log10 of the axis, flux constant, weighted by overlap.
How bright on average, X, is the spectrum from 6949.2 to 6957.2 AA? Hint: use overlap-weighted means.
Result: 5.85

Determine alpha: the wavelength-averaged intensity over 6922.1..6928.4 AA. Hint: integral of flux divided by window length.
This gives 5.7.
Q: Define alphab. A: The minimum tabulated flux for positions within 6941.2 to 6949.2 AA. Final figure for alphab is 5.85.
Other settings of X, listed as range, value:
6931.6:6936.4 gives 5.81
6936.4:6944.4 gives 5.84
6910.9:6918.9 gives 5.74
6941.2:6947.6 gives 5.85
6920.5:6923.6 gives 5.69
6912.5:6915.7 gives 5.74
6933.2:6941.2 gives 5.82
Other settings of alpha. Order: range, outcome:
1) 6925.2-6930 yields 5.72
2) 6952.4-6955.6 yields 5.86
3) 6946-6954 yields 5.86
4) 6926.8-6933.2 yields 5.77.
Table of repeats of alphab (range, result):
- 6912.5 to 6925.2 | 5.68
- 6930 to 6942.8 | 5.78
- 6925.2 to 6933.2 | 5.7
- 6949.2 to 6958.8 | 5.84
